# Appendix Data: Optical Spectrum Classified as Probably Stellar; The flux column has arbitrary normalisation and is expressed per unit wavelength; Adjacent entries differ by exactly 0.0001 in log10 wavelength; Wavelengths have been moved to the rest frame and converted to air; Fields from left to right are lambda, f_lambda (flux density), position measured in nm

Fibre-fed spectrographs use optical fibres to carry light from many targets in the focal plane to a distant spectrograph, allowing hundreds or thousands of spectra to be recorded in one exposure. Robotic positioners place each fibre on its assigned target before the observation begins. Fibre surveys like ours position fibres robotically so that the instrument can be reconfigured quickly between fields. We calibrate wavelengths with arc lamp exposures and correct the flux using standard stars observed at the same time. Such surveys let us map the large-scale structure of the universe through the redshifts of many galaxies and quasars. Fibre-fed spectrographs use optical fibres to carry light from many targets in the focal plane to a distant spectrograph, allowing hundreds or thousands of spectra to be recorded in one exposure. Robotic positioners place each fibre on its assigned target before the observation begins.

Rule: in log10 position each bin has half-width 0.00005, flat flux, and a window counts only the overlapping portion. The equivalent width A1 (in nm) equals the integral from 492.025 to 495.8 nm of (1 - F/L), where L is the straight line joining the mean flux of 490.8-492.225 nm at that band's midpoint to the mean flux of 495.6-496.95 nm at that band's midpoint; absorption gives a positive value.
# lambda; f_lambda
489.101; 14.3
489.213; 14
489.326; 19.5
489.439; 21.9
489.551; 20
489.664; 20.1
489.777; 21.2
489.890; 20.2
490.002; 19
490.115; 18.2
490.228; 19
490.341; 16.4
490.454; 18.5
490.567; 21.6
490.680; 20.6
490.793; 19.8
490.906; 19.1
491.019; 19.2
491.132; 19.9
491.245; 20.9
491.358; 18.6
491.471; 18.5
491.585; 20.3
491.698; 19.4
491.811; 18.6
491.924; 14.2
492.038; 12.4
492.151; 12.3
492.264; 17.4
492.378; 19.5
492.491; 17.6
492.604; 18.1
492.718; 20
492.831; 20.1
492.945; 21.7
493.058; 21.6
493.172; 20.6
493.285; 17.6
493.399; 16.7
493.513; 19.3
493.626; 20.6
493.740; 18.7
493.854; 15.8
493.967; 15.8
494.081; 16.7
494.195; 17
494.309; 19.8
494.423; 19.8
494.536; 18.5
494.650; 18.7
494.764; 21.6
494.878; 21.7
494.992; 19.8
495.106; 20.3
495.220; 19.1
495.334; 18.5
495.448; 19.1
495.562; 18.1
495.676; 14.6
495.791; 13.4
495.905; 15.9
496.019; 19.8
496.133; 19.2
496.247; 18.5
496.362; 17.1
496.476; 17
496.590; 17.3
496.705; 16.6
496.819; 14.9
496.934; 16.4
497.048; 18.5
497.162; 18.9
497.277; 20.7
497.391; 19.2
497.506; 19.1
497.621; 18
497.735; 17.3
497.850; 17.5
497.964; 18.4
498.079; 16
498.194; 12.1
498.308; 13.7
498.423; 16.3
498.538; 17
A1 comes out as -0.25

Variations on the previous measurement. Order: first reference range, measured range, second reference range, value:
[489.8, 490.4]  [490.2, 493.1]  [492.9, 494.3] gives 0.00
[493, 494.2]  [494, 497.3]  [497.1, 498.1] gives 0.04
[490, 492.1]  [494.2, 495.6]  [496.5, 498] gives -0.10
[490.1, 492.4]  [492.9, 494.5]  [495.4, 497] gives -0.09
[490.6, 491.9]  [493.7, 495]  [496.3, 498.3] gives -0.02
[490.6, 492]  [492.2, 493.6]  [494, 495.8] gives -0.02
